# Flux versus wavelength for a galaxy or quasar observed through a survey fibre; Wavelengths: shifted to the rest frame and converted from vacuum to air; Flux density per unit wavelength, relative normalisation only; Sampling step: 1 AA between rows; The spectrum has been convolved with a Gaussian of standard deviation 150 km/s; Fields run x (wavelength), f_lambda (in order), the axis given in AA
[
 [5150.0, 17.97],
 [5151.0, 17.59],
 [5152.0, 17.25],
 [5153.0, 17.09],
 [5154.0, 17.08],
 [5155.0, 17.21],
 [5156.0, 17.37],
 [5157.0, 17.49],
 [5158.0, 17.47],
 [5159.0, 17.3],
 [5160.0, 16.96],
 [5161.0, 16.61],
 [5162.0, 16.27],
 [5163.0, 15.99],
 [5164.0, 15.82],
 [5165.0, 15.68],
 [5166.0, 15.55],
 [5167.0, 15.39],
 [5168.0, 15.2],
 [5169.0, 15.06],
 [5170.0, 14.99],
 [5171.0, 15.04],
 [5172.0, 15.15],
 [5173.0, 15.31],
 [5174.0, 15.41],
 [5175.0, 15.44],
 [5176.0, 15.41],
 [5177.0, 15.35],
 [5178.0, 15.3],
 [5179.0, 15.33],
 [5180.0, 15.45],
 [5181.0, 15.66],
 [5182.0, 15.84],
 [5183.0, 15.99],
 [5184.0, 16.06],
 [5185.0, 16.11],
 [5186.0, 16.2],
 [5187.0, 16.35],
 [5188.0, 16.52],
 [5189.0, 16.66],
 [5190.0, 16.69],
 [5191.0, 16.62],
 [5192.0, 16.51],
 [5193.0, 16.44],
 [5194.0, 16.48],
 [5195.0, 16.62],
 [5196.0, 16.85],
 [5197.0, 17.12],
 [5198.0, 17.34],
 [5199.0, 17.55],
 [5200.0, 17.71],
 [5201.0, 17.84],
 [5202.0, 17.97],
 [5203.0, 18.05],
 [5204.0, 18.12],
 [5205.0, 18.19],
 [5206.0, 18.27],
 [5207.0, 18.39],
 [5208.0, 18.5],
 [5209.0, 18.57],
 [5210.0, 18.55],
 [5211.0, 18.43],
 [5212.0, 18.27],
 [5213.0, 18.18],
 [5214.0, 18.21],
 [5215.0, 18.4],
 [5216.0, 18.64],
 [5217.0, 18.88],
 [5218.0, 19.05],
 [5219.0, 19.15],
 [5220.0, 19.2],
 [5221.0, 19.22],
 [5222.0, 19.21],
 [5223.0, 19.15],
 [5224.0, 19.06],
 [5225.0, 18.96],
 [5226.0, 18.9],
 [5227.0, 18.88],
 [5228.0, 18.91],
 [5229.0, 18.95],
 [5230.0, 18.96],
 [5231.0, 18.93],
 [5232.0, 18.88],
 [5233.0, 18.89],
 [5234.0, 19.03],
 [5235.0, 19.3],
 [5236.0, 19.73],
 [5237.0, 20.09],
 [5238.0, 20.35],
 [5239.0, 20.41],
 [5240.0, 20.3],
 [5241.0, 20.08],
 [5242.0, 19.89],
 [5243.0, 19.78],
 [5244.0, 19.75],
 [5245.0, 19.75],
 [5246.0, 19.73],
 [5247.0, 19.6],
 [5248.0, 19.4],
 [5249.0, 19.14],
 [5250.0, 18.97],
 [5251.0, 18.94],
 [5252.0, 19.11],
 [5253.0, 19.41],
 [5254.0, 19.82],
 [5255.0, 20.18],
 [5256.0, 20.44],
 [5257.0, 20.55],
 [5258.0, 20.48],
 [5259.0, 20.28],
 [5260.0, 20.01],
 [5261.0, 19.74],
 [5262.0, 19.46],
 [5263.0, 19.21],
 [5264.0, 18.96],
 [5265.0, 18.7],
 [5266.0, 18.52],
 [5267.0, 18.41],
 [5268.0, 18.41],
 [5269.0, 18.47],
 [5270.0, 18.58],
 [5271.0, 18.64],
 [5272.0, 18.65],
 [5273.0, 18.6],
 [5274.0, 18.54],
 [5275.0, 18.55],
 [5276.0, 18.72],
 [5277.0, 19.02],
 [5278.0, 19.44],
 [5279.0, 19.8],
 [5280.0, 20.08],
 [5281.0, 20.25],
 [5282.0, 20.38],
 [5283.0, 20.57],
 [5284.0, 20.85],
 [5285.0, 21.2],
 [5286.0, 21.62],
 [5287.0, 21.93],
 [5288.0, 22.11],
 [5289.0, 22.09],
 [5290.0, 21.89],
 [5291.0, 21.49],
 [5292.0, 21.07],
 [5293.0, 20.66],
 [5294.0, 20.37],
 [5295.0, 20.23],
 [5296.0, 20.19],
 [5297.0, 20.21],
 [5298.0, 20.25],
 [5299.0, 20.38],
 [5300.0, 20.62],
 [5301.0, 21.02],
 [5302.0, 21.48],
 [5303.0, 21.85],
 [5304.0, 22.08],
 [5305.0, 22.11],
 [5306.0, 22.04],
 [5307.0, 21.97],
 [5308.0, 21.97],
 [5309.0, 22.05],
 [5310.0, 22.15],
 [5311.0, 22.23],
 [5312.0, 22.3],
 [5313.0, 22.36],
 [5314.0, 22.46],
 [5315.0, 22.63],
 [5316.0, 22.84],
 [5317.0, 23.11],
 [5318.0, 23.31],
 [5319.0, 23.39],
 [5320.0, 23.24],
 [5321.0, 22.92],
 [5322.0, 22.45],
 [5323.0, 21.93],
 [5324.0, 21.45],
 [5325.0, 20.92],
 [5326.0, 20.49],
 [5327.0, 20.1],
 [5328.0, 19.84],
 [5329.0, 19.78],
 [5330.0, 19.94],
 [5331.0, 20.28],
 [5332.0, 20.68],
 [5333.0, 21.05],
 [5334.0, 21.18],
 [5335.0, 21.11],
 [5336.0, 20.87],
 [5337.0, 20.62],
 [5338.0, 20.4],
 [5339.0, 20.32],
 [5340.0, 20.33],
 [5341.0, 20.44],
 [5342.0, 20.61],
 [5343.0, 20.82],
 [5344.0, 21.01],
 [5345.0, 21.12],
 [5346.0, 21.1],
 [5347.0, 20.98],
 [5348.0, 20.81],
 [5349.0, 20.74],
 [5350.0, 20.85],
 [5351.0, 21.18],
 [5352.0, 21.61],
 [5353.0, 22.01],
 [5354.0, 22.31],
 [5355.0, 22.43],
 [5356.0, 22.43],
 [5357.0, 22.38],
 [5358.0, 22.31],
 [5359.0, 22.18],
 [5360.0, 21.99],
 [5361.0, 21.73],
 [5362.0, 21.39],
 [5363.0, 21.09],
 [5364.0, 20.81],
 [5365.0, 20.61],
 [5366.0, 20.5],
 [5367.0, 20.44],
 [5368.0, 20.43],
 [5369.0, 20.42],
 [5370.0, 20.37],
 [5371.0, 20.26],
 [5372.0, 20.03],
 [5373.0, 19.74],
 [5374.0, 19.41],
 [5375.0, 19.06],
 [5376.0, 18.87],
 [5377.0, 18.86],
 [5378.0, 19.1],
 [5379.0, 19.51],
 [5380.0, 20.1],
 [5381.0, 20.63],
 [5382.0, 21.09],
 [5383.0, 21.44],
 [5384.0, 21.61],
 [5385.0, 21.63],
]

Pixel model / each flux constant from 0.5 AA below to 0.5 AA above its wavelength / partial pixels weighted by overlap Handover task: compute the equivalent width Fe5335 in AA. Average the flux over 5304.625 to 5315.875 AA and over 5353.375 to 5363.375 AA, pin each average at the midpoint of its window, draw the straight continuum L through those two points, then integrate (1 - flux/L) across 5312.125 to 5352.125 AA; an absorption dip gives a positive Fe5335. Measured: 1.5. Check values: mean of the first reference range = 22.2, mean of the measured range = 21.3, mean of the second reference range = 22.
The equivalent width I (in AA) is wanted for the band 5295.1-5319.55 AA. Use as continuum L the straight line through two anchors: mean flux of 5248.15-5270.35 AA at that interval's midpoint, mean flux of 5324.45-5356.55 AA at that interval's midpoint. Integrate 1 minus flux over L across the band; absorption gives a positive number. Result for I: -1.91 AA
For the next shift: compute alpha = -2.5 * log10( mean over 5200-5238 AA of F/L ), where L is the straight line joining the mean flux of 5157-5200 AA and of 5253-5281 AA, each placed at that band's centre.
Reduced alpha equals -0.07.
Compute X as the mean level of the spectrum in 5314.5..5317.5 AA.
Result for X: 22.9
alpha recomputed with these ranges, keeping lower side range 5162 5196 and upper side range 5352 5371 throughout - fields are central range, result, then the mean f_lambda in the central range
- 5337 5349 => 0.01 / 20.7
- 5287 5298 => -0.09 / 21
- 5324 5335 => 0.00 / 20.5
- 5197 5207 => -0.08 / 17.9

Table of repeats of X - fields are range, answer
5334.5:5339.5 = 20.7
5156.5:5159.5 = 17.4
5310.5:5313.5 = 22.3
